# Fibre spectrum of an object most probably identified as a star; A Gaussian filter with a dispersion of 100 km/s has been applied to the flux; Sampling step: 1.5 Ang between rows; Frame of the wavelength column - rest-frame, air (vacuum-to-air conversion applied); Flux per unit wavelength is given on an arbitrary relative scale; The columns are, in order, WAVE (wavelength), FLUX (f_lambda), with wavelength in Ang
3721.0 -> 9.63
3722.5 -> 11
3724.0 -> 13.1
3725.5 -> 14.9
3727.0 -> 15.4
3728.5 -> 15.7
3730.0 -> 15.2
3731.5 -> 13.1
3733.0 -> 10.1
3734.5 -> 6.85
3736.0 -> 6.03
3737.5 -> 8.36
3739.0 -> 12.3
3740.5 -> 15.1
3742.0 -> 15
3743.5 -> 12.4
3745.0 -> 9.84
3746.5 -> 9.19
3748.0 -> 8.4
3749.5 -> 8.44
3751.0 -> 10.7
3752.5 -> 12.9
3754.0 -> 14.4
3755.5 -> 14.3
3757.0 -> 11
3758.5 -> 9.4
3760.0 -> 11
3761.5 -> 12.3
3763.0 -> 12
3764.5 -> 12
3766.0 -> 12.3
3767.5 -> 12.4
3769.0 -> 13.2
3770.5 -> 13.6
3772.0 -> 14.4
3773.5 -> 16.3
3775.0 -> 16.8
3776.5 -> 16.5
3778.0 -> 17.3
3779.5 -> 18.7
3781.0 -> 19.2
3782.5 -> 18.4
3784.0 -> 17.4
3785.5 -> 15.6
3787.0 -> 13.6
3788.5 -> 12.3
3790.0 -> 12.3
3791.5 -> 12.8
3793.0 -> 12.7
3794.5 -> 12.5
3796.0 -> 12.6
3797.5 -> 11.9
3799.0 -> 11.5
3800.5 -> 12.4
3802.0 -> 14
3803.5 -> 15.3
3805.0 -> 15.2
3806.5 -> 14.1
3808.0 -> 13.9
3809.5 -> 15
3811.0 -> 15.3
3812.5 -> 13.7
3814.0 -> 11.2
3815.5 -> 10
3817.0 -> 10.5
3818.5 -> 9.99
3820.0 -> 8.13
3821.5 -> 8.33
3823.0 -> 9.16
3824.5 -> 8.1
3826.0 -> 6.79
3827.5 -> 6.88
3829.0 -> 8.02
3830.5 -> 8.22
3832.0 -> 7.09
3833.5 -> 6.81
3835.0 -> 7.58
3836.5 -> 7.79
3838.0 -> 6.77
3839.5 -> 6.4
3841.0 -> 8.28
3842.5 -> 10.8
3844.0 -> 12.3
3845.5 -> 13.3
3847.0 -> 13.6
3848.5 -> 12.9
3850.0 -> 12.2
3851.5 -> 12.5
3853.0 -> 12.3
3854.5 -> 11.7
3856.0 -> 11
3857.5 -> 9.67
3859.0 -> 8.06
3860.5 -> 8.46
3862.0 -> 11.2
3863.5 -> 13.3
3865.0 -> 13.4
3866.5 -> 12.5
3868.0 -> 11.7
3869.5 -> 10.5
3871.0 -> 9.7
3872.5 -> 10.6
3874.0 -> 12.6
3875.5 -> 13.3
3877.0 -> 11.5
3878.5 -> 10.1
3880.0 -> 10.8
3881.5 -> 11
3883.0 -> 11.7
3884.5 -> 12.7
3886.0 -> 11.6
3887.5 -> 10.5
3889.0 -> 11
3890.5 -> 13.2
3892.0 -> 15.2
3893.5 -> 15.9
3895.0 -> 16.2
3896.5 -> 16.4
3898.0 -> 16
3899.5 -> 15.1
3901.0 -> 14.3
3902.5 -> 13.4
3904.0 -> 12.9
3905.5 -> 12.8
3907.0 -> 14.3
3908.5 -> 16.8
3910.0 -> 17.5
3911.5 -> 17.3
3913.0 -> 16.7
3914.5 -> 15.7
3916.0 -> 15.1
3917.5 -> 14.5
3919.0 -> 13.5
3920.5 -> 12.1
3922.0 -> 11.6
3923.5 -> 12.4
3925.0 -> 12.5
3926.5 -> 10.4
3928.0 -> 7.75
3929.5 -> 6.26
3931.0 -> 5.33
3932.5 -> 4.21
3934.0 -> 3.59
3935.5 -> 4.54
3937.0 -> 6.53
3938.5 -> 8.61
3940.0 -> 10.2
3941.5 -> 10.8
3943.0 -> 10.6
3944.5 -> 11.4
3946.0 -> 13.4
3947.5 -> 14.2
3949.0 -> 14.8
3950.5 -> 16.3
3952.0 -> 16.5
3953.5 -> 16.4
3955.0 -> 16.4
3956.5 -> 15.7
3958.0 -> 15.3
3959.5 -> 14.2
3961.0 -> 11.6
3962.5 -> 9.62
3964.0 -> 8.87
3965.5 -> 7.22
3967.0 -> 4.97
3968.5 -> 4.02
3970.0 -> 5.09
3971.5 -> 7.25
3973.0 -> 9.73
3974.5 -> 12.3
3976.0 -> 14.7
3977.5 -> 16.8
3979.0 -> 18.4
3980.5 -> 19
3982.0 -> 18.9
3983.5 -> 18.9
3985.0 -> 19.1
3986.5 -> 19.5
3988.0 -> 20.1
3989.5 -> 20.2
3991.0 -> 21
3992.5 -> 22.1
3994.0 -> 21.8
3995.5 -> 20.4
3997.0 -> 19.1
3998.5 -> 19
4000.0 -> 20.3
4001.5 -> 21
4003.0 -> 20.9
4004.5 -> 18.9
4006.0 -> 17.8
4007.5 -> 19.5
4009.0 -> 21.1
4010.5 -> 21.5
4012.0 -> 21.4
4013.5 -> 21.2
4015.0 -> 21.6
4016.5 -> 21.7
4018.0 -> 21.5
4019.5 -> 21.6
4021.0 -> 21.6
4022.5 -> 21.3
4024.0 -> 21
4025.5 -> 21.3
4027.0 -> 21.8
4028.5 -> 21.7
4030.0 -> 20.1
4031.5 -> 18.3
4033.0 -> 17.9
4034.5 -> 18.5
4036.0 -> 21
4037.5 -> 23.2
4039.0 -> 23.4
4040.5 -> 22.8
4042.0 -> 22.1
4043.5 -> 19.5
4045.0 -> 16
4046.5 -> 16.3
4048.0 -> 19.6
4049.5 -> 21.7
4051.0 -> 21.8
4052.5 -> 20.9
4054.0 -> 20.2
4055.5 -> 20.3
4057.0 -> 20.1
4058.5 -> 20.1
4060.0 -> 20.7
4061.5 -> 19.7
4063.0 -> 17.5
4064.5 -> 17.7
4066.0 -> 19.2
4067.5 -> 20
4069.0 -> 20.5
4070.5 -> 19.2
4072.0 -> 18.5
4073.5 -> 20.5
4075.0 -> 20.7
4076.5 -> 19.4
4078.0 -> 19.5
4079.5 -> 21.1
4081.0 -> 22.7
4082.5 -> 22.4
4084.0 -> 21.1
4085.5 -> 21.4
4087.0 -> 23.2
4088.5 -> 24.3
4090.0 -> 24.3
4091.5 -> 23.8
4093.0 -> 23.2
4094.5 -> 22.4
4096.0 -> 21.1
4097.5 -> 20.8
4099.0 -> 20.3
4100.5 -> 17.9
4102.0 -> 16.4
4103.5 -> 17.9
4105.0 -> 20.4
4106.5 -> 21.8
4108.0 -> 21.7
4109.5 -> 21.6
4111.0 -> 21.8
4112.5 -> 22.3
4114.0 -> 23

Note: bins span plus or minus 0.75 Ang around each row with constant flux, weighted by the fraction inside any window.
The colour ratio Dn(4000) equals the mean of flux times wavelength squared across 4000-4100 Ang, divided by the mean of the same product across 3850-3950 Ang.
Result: 1.9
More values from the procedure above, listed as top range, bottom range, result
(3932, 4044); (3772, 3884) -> 1.52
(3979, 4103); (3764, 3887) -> 1.92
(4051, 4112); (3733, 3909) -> 1.96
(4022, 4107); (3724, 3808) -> 1.82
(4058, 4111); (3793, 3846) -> 2.24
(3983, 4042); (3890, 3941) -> 1.77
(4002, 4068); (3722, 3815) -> 1.78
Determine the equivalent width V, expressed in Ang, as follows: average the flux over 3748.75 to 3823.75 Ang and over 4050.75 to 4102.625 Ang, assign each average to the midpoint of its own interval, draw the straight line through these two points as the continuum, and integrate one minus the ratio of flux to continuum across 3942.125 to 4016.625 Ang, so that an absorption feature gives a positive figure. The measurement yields 8.4 Ang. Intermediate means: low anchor 13.2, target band 16.2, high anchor 20.7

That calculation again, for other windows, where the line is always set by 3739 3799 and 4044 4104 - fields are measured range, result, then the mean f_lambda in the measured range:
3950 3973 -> 8.5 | 11.2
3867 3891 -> 6.8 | 11.4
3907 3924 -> 1.9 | 14.8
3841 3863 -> 5.6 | 11.3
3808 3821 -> 2.3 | 11.8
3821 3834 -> 6.2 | 7.72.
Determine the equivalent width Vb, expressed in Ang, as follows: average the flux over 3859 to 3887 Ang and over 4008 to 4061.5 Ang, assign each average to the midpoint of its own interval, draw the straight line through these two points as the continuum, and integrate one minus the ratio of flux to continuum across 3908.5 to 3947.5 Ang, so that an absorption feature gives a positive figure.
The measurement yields 8.9 Ang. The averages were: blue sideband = 11.4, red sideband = 20.7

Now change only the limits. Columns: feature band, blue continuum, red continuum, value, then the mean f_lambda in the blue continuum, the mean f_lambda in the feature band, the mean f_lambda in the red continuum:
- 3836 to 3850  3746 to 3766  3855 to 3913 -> 2.2 Ang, 11.3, 10.4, 12.8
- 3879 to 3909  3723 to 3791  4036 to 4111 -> 5.2 Ang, 13.1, 13.5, 20.6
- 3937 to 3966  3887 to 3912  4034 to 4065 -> 6.9 Ang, 14.7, 12.6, 20.2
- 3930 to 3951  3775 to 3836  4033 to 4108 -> 9.0 Ang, 12.3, 9.49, 20.5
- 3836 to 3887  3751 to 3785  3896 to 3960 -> 8.6 Ang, 14.3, 11.1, 12.6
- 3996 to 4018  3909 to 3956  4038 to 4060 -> -3.9 Ang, 11.9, 20.4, 20.4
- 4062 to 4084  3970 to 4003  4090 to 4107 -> 0.1 Ang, 17.8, 20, 20.7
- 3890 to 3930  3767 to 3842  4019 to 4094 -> 4.3 Ang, 12.1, 14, 20.7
